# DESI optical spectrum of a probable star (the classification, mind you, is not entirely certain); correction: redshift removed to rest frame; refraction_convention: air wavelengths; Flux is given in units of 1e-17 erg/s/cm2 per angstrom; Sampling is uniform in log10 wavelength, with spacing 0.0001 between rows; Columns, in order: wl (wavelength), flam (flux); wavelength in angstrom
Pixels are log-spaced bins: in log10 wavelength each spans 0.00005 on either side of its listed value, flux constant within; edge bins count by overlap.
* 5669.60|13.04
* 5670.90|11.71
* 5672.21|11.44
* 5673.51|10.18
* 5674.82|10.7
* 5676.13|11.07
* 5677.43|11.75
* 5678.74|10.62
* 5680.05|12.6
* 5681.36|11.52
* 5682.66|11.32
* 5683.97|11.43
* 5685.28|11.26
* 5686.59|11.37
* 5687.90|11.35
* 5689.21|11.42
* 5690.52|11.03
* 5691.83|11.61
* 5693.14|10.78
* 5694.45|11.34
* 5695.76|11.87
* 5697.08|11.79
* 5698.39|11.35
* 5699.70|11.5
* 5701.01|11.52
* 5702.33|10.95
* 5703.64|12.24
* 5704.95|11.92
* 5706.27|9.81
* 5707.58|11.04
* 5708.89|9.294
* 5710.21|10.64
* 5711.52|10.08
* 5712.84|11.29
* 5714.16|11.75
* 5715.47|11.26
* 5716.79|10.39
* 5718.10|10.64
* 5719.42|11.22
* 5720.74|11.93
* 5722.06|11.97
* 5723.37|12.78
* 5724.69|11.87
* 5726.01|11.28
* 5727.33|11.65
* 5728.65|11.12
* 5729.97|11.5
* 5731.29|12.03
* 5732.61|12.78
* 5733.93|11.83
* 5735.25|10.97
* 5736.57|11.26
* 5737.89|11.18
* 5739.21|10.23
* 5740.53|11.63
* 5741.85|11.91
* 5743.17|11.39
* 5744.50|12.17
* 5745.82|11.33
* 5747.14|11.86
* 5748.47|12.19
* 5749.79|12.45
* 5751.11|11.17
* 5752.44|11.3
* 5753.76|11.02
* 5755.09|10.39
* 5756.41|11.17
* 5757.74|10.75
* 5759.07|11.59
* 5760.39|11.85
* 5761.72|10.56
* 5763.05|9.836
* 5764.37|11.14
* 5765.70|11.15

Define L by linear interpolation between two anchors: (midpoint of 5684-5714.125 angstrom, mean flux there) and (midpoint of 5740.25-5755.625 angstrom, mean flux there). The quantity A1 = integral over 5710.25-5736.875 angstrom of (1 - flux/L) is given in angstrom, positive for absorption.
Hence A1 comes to -0.2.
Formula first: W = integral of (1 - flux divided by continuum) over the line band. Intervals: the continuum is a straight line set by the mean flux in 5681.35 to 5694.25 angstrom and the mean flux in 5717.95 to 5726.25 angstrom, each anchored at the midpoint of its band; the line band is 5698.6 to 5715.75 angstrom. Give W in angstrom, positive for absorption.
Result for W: 0.8 angstrom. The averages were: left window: 11.3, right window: 11.7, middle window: 11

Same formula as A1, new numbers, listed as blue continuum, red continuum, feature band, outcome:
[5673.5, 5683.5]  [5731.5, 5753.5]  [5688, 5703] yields 0.0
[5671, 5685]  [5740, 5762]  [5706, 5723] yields 0.7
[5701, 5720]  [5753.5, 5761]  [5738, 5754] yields -0.7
